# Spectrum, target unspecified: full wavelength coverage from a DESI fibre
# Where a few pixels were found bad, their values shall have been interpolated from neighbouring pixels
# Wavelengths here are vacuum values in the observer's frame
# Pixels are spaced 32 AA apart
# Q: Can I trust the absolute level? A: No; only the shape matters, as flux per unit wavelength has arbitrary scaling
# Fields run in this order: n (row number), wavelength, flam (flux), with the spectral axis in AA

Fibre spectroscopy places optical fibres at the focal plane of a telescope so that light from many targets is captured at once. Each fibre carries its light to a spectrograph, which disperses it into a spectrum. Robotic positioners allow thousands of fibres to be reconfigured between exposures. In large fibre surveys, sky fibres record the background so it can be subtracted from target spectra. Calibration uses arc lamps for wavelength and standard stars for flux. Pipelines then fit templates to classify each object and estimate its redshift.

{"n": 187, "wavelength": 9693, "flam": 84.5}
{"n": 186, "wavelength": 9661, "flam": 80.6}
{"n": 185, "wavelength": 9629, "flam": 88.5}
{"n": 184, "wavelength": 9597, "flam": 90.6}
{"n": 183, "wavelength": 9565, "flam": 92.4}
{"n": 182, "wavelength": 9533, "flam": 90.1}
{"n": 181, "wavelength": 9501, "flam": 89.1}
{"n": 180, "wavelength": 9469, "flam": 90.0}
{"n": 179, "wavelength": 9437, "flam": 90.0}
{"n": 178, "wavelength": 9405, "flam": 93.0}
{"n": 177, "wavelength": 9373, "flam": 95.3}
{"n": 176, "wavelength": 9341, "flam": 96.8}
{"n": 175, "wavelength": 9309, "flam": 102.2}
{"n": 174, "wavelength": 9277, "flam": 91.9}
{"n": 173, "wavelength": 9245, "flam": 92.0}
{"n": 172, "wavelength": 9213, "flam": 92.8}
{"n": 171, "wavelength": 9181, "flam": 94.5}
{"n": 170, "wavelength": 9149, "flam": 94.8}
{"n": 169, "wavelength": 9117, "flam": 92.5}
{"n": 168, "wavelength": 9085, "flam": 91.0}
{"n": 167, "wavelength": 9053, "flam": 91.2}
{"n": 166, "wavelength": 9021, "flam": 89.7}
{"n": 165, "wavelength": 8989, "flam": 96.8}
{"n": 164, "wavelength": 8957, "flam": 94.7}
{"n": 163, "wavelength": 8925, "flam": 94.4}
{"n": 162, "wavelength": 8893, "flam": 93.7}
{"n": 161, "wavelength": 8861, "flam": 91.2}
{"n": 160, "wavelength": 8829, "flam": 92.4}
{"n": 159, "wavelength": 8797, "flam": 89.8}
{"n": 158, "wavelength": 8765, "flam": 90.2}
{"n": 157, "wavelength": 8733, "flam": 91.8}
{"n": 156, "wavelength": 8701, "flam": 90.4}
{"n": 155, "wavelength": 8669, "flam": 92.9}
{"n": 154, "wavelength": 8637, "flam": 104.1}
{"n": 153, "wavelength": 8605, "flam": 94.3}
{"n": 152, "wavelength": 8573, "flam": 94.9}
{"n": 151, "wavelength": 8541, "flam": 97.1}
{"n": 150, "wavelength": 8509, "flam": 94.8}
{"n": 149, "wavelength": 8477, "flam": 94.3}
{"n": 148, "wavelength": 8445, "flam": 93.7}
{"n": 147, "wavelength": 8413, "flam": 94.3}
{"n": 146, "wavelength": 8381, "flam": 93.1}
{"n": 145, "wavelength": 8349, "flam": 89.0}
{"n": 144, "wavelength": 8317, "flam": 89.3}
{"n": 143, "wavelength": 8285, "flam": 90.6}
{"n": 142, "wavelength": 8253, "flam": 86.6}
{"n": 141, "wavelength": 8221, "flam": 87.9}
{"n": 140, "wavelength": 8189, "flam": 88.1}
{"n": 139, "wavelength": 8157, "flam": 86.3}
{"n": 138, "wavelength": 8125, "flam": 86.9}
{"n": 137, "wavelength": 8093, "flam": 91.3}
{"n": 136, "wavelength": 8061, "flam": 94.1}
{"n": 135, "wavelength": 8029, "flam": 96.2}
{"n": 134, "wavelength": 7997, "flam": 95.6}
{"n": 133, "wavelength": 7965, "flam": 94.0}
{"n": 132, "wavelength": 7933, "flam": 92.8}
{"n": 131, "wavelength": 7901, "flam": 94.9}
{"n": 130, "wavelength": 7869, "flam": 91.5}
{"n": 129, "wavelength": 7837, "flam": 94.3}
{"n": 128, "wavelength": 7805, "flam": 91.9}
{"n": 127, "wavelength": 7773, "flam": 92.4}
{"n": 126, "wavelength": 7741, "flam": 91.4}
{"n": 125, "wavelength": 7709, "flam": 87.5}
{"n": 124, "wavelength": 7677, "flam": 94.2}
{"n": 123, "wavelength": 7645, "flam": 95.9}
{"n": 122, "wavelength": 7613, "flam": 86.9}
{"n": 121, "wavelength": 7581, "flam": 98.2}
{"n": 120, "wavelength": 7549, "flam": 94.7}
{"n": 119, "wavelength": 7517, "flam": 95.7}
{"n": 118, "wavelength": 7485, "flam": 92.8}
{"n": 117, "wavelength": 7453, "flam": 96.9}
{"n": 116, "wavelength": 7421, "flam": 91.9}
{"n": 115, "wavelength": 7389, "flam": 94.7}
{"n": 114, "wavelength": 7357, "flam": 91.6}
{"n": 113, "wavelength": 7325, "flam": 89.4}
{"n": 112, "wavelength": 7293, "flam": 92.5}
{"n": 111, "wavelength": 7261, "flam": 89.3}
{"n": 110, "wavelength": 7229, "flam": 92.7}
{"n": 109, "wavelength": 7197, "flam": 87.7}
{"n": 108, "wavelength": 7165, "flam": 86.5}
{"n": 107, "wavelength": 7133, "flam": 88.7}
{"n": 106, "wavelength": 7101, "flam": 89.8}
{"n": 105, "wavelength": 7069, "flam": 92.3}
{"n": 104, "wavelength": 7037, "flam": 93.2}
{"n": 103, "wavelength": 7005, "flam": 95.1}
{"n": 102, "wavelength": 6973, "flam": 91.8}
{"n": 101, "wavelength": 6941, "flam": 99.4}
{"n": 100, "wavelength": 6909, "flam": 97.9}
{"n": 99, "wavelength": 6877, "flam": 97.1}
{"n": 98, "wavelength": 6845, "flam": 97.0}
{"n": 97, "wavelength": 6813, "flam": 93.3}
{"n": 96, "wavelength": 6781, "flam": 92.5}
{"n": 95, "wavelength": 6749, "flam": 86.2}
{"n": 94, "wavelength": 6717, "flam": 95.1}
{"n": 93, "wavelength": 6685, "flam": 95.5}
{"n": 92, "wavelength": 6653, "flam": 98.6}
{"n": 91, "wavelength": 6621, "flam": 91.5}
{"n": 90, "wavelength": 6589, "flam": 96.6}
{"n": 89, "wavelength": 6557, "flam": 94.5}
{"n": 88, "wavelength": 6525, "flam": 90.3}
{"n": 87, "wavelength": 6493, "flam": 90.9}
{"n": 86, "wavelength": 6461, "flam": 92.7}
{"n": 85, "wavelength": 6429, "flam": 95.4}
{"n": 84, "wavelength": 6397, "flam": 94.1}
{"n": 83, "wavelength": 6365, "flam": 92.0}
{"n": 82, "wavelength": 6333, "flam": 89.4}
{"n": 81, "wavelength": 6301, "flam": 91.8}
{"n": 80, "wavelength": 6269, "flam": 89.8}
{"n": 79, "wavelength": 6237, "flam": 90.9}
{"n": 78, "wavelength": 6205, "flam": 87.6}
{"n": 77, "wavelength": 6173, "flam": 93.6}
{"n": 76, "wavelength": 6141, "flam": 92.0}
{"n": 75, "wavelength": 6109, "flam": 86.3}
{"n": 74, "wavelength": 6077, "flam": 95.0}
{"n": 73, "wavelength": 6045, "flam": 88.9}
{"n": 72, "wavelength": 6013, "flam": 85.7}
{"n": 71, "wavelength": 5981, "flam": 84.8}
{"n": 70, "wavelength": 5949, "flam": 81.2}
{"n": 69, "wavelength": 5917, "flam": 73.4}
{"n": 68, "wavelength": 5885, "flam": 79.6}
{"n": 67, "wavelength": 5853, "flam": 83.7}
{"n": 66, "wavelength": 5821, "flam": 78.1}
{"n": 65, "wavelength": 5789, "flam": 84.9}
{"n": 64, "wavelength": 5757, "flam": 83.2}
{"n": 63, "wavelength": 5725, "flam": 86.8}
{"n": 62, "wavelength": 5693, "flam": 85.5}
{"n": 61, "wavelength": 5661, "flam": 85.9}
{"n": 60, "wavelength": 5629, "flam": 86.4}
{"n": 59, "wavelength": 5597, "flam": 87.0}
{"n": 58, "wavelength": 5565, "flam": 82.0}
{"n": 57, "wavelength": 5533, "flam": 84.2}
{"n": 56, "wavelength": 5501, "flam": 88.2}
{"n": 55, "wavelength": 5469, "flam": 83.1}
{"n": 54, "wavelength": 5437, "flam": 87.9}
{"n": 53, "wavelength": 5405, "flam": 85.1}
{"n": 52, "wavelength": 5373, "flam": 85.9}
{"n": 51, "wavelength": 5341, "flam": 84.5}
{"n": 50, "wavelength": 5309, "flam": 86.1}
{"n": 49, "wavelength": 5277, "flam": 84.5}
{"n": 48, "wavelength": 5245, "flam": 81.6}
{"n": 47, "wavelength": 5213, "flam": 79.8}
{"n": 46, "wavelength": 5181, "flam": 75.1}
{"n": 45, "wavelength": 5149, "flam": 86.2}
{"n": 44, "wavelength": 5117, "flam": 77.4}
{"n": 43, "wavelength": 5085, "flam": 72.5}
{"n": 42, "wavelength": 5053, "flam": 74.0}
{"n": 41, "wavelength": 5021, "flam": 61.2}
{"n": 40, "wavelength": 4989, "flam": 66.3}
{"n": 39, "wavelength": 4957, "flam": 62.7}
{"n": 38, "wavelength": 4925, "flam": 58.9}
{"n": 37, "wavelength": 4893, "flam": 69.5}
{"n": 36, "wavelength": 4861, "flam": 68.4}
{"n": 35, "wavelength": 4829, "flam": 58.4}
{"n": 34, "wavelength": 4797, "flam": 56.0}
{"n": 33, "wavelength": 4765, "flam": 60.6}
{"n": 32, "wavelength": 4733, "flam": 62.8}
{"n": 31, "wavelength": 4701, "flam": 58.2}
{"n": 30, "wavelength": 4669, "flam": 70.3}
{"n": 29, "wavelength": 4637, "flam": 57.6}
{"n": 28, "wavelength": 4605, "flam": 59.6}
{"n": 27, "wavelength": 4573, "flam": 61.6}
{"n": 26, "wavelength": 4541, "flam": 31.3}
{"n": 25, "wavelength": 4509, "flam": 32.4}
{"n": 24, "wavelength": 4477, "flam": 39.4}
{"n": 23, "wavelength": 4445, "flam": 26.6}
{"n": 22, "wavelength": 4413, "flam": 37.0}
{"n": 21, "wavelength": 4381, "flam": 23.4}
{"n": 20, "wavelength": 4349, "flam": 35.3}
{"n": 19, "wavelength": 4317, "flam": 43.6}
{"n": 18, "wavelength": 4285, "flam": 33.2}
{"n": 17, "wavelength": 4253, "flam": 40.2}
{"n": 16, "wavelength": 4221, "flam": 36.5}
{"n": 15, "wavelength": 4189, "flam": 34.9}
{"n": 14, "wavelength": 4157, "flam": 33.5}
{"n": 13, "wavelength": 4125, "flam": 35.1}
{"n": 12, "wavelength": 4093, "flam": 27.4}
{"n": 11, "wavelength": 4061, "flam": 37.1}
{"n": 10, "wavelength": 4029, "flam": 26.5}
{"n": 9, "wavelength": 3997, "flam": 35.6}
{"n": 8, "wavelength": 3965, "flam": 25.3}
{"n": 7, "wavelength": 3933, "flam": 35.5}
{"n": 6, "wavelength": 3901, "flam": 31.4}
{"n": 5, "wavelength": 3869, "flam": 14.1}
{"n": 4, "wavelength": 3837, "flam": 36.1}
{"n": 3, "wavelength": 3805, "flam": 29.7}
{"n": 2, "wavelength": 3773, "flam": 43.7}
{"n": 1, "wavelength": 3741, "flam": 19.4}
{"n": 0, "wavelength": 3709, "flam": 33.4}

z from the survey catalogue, 0.144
